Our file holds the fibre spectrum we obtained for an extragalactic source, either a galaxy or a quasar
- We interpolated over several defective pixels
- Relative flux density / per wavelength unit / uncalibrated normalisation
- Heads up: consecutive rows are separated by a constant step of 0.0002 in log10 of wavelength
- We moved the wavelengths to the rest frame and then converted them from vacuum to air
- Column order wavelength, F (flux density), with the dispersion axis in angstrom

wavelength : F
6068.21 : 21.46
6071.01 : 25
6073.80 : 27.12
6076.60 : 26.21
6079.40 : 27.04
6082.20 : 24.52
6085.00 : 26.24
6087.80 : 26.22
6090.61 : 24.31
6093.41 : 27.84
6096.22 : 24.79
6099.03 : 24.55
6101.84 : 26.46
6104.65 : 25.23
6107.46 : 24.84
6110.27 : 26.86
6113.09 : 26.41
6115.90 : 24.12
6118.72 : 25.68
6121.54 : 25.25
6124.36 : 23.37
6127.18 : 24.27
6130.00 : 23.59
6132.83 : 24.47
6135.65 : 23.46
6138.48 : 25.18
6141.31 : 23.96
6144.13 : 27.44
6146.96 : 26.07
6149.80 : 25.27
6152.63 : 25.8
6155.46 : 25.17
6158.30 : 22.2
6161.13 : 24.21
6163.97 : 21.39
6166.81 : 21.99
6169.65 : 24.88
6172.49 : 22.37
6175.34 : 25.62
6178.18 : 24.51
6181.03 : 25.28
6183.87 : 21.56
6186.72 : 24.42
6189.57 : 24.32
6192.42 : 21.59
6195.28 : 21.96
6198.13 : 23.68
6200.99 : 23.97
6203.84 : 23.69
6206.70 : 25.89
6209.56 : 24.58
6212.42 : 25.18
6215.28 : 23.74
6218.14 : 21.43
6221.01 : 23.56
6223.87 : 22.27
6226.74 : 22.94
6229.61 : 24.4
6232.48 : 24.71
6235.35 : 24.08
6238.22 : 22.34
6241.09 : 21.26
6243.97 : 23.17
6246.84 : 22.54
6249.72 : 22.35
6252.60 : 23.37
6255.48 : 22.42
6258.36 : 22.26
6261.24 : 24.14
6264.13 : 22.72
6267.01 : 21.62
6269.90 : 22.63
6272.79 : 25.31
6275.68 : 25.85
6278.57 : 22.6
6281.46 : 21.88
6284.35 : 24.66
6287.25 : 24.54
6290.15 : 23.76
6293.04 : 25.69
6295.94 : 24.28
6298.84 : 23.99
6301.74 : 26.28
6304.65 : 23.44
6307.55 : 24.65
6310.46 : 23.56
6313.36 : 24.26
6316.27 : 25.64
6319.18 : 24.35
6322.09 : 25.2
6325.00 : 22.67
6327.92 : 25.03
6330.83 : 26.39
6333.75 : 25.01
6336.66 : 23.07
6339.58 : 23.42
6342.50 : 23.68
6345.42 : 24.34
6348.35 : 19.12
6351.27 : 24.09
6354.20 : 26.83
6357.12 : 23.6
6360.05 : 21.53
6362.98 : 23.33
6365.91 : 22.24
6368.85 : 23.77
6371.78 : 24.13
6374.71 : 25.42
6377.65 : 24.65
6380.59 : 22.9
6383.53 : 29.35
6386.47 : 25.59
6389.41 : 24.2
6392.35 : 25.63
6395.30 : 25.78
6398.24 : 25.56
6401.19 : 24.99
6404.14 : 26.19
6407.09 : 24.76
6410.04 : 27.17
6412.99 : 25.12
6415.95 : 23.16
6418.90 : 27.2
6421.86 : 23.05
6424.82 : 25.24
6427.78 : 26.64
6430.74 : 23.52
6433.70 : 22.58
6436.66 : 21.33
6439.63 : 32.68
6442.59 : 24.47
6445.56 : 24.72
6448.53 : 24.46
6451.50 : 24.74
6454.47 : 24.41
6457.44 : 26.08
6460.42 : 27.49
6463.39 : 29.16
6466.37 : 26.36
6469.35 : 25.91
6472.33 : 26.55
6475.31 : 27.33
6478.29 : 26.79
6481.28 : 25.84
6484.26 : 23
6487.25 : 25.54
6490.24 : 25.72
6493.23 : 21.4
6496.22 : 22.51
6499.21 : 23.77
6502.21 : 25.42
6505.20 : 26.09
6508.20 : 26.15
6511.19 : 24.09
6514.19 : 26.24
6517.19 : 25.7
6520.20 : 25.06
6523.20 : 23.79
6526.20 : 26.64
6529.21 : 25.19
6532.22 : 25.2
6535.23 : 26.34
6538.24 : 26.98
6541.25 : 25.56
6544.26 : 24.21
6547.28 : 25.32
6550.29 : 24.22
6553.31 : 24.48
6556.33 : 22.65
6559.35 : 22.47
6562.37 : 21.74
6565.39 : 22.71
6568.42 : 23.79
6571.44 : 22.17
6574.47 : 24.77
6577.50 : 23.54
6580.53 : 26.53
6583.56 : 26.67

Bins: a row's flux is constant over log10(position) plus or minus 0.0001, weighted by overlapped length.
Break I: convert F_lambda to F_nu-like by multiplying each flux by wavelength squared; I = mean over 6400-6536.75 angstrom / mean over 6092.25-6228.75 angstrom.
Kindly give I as 1.15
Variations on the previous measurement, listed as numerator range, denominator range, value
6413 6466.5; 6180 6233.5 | 1.16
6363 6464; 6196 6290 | 1.14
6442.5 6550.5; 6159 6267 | 1.19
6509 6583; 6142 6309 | 1.14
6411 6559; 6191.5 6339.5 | 1.14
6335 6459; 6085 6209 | 1.09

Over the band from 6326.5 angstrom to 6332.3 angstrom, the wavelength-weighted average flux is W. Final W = 25.7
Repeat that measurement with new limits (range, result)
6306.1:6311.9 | 24.1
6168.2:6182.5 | 24.5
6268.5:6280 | 24.1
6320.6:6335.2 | 24.9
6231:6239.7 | 23.7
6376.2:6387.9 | 25.6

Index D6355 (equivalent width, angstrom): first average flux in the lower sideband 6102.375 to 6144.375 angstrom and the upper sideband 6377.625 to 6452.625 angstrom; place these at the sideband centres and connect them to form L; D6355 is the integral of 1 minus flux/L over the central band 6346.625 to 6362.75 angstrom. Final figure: 1.3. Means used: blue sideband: 24.9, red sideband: 25.2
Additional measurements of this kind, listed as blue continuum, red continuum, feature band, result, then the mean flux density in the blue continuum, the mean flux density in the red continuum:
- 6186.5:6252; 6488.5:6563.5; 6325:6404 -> -1.2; 23.4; 24.7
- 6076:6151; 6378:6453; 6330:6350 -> 1.4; 25.3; 25.2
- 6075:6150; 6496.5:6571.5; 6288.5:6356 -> 1.9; 25.3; 24.7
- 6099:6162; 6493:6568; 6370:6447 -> -1.6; 25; 24.6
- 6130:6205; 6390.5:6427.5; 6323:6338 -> 0.3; 24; 25.3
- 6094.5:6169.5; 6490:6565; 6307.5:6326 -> 0.2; 24.7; 24.6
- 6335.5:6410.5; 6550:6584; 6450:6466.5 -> -1.6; 24.4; 23.7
